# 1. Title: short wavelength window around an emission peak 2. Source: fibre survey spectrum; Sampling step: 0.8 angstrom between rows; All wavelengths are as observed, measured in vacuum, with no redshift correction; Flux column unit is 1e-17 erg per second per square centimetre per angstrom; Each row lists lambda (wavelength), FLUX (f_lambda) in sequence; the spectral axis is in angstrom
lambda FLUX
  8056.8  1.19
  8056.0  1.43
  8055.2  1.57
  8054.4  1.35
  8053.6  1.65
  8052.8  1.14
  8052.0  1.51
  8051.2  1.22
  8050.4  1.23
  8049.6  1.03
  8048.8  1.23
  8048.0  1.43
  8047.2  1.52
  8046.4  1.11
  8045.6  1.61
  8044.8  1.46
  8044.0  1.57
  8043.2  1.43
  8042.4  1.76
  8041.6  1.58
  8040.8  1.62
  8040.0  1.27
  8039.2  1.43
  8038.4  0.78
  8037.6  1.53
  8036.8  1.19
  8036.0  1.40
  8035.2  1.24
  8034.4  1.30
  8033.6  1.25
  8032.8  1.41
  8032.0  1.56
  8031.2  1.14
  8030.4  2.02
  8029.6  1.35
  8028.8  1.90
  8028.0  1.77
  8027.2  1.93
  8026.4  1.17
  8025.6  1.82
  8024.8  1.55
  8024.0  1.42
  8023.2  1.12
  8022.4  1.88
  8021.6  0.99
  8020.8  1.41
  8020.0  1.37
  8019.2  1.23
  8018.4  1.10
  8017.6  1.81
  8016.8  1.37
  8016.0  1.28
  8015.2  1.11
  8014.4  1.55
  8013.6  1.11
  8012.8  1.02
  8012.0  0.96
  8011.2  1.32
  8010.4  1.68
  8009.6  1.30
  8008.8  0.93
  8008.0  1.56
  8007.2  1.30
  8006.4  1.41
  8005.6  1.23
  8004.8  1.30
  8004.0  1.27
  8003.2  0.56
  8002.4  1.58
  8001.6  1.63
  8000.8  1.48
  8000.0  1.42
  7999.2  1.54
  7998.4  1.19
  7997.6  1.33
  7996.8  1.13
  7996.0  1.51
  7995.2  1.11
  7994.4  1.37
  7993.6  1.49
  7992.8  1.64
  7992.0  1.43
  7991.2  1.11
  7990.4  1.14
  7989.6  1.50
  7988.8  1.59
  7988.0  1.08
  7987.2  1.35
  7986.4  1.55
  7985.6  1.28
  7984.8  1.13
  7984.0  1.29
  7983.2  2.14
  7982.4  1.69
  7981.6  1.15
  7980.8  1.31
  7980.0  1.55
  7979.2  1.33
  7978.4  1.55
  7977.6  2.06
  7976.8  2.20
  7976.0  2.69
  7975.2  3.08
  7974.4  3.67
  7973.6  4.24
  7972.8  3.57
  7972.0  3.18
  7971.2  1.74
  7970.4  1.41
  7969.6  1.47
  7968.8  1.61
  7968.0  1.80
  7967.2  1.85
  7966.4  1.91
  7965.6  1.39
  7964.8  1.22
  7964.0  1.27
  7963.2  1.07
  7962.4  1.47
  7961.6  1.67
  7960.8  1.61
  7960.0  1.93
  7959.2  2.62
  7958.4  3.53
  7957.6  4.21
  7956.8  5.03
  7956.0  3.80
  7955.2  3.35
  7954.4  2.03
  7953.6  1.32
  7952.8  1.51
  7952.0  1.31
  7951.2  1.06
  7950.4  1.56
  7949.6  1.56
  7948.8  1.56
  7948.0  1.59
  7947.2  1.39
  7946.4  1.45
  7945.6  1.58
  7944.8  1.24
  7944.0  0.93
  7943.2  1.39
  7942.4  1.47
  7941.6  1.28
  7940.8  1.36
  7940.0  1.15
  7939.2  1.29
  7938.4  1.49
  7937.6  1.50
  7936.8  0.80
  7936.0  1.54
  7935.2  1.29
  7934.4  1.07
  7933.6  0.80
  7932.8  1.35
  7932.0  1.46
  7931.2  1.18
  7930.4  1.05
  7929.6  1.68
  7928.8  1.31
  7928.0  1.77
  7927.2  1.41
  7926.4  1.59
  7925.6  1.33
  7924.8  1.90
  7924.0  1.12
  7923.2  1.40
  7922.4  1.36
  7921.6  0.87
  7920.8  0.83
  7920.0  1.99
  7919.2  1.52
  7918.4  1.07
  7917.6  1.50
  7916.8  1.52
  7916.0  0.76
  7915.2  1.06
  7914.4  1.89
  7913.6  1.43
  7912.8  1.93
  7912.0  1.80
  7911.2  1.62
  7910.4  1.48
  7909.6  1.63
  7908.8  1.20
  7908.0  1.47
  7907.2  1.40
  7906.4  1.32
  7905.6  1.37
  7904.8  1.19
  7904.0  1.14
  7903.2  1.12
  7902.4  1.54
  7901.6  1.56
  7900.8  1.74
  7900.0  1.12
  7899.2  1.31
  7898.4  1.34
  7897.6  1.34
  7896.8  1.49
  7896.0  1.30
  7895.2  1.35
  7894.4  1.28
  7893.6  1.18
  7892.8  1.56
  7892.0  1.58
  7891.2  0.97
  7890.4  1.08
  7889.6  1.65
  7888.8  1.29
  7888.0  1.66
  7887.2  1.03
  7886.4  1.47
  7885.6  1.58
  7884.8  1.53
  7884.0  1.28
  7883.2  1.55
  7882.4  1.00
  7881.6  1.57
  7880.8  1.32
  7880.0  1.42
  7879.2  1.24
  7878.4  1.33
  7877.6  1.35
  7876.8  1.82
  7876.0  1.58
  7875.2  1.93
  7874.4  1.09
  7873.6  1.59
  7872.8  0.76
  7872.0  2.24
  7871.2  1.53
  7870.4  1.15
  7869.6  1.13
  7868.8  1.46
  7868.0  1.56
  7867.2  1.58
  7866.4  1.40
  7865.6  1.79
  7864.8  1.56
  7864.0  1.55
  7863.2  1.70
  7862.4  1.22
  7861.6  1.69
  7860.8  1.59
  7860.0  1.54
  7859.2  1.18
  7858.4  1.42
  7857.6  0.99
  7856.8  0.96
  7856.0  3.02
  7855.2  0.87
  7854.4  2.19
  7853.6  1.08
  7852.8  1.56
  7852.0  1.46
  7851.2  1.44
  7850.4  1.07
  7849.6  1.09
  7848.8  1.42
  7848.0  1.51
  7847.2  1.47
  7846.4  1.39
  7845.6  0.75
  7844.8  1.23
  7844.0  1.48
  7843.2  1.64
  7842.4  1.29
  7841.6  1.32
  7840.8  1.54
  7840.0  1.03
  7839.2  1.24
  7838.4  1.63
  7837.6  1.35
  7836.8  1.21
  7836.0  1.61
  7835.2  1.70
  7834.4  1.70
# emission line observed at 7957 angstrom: [S II] 6716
